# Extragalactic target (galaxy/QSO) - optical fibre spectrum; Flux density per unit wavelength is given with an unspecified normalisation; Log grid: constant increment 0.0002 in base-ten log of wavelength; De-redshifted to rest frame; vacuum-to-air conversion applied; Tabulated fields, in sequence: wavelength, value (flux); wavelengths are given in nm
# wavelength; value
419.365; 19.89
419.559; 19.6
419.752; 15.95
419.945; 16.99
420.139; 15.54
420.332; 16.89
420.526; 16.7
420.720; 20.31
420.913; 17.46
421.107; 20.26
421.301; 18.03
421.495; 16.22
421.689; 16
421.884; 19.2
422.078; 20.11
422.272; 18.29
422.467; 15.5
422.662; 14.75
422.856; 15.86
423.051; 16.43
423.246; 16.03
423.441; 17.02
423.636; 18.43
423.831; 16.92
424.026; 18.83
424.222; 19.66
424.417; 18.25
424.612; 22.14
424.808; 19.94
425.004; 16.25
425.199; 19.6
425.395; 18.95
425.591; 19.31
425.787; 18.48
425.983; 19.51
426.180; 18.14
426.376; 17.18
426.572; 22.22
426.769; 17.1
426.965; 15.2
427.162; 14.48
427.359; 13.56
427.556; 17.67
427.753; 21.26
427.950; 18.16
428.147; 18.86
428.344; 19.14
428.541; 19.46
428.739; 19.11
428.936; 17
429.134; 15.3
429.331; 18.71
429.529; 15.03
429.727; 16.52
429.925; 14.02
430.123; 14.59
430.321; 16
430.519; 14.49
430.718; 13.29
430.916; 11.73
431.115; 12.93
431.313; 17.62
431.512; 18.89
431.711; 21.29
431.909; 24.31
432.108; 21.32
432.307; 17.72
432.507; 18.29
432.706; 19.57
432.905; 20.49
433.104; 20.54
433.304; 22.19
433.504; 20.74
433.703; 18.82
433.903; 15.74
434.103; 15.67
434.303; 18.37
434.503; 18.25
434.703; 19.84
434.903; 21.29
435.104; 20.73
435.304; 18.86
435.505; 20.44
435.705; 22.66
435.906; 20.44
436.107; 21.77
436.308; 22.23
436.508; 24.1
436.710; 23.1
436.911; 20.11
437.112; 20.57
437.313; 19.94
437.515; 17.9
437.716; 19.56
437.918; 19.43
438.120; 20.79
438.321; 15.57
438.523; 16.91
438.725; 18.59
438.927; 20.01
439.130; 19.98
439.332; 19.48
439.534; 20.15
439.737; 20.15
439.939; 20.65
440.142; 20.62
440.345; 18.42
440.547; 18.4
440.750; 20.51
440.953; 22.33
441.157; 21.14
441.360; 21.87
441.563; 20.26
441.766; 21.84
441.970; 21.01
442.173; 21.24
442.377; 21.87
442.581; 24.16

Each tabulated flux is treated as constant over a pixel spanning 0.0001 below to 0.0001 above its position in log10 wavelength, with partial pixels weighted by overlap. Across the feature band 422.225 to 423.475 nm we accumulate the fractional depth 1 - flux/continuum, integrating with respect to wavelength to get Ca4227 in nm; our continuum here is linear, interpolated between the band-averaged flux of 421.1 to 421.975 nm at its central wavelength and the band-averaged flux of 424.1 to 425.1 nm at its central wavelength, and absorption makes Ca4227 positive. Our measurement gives 0.15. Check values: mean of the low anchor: 17.7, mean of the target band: 16.1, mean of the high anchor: 19.2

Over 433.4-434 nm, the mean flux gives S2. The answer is 18.5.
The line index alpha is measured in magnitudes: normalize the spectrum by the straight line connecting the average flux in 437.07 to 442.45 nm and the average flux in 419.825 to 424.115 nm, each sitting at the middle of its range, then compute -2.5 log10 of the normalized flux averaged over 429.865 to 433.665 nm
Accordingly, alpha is 0.05 mag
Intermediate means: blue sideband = 17.3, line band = 18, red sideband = 20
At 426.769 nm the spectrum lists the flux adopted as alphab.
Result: 17.1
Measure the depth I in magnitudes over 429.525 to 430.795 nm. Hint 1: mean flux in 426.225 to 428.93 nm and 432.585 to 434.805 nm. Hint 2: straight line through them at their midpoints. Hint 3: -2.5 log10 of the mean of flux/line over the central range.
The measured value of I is 0.234 mag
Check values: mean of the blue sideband 17.9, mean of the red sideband 19.1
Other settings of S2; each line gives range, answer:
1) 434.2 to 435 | 19.4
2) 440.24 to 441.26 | 20.2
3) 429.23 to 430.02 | 16.1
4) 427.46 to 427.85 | 19.5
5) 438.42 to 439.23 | 18.8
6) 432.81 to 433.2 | 20.5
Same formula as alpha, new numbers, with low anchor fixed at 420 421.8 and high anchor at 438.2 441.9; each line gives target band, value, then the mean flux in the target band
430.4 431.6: 0.26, 14.8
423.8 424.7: -0.08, 19.3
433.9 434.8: 0.08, 17.8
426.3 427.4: 0.09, 16.8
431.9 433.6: -0.08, 20.4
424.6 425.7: -0.07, 19.1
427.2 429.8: 0.05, 17.6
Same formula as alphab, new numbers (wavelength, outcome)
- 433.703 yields 18.82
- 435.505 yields 20.44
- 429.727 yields 16.52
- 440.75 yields 20.51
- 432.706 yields 19.57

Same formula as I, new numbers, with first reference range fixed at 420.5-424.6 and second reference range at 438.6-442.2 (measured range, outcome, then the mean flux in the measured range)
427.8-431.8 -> 0.131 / 16.7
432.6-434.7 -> 0.015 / 19.1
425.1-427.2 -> -0.003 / 18.3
